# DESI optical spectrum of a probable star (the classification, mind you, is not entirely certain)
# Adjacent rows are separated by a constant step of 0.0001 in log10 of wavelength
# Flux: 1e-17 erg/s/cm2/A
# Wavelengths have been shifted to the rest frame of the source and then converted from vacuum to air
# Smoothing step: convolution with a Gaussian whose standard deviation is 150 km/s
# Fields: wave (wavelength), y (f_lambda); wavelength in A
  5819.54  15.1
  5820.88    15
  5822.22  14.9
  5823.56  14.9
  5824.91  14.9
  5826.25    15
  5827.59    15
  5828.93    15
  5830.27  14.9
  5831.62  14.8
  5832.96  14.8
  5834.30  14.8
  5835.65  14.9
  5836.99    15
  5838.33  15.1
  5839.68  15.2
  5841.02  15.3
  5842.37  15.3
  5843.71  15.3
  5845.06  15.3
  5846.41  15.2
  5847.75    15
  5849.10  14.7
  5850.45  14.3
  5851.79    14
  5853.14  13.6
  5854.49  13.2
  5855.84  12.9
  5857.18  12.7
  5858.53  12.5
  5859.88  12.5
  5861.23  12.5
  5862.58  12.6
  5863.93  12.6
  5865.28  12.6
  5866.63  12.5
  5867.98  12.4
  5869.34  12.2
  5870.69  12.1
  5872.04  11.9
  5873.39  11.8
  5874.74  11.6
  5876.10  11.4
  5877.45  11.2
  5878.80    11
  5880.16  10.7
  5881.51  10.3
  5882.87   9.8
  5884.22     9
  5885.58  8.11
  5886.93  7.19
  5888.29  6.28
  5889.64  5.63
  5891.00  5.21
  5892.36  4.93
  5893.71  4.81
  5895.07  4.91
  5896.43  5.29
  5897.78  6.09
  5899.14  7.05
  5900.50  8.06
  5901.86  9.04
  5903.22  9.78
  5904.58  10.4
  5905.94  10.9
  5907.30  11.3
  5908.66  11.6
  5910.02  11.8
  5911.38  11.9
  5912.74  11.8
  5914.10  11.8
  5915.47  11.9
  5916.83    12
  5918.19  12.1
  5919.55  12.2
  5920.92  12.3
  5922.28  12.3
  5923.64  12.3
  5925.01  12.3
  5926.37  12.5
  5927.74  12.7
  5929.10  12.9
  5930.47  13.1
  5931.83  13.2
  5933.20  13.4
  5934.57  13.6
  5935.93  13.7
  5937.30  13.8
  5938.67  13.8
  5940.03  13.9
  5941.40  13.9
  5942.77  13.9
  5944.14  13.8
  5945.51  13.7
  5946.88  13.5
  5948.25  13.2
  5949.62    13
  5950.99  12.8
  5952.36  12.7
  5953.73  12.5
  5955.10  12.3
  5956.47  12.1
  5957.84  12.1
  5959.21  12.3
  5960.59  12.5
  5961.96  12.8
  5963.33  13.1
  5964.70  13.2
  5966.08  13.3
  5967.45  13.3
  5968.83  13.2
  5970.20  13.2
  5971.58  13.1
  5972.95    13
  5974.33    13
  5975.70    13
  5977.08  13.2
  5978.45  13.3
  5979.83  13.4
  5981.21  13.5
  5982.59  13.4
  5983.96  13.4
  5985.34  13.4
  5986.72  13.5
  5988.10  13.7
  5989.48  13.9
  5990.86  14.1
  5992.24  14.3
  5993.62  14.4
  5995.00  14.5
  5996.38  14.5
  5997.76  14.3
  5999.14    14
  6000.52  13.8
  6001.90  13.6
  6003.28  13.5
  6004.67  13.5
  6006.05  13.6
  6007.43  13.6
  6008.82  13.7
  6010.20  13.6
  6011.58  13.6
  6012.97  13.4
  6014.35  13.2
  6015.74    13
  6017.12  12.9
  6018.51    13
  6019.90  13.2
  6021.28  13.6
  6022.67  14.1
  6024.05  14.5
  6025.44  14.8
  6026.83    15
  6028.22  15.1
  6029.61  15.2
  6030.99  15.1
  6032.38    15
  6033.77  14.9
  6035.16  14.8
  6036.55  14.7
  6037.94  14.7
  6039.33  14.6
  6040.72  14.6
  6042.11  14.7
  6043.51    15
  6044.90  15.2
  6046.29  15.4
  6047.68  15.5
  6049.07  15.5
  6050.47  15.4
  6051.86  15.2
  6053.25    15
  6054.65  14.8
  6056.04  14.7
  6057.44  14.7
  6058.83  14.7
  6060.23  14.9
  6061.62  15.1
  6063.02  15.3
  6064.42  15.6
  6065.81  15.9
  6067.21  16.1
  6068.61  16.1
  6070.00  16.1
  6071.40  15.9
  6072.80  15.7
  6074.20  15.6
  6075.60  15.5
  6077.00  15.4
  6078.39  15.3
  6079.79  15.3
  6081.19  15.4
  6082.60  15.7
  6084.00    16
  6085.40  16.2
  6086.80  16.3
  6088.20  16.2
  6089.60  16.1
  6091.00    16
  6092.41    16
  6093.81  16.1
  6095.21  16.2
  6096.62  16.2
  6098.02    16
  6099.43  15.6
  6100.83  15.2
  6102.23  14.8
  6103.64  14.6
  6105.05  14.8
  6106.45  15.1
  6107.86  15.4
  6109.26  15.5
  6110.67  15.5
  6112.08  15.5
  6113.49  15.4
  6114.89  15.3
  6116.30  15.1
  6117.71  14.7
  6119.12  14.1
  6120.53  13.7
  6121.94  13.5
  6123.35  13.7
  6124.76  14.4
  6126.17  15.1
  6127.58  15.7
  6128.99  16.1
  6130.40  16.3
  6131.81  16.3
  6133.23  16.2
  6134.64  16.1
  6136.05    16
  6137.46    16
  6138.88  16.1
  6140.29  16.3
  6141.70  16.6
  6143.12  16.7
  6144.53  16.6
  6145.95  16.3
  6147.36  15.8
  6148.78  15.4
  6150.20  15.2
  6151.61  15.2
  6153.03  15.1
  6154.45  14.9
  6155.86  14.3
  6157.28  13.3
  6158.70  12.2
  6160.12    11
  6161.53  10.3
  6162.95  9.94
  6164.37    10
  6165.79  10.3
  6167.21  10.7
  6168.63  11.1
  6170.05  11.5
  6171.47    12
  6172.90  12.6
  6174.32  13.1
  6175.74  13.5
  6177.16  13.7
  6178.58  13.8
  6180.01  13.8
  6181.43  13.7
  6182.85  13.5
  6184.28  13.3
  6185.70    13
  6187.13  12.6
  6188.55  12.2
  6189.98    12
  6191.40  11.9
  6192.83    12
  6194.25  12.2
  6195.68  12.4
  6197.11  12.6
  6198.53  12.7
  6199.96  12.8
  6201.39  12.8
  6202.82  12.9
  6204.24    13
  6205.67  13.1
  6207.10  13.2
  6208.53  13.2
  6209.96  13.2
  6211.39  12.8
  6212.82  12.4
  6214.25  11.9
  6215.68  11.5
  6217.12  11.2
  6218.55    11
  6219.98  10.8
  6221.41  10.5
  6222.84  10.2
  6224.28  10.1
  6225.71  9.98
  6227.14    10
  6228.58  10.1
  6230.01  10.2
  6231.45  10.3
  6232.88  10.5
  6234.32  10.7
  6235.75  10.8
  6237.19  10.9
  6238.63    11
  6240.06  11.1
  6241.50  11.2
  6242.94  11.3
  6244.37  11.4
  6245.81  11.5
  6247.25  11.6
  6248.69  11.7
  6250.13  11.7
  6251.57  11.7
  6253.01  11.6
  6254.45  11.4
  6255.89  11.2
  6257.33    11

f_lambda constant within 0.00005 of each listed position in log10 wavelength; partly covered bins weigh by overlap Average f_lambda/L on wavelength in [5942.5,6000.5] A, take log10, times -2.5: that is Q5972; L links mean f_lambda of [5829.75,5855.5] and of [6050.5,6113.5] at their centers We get 0.14 mag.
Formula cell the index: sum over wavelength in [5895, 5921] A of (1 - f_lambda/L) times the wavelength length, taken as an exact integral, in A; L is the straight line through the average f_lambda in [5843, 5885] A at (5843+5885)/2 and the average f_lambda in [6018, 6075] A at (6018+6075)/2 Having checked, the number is 5.9 A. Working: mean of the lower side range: 12.5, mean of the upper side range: 15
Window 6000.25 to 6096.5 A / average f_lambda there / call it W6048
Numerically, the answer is 14.9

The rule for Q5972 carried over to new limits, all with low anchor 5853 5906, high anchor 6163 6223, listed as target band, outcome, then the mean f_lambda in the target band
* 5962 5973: -0.236 mag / 13.2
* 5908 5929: -0.185 mag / 12.1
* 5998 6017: -0.237 mag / 13.5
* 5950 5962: -0.185 mag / 12.5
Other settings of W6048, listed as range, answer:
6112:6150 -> 15.5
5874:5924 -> 9.56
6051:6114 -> 15.5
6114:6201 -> 13.8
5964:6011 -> 13.6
